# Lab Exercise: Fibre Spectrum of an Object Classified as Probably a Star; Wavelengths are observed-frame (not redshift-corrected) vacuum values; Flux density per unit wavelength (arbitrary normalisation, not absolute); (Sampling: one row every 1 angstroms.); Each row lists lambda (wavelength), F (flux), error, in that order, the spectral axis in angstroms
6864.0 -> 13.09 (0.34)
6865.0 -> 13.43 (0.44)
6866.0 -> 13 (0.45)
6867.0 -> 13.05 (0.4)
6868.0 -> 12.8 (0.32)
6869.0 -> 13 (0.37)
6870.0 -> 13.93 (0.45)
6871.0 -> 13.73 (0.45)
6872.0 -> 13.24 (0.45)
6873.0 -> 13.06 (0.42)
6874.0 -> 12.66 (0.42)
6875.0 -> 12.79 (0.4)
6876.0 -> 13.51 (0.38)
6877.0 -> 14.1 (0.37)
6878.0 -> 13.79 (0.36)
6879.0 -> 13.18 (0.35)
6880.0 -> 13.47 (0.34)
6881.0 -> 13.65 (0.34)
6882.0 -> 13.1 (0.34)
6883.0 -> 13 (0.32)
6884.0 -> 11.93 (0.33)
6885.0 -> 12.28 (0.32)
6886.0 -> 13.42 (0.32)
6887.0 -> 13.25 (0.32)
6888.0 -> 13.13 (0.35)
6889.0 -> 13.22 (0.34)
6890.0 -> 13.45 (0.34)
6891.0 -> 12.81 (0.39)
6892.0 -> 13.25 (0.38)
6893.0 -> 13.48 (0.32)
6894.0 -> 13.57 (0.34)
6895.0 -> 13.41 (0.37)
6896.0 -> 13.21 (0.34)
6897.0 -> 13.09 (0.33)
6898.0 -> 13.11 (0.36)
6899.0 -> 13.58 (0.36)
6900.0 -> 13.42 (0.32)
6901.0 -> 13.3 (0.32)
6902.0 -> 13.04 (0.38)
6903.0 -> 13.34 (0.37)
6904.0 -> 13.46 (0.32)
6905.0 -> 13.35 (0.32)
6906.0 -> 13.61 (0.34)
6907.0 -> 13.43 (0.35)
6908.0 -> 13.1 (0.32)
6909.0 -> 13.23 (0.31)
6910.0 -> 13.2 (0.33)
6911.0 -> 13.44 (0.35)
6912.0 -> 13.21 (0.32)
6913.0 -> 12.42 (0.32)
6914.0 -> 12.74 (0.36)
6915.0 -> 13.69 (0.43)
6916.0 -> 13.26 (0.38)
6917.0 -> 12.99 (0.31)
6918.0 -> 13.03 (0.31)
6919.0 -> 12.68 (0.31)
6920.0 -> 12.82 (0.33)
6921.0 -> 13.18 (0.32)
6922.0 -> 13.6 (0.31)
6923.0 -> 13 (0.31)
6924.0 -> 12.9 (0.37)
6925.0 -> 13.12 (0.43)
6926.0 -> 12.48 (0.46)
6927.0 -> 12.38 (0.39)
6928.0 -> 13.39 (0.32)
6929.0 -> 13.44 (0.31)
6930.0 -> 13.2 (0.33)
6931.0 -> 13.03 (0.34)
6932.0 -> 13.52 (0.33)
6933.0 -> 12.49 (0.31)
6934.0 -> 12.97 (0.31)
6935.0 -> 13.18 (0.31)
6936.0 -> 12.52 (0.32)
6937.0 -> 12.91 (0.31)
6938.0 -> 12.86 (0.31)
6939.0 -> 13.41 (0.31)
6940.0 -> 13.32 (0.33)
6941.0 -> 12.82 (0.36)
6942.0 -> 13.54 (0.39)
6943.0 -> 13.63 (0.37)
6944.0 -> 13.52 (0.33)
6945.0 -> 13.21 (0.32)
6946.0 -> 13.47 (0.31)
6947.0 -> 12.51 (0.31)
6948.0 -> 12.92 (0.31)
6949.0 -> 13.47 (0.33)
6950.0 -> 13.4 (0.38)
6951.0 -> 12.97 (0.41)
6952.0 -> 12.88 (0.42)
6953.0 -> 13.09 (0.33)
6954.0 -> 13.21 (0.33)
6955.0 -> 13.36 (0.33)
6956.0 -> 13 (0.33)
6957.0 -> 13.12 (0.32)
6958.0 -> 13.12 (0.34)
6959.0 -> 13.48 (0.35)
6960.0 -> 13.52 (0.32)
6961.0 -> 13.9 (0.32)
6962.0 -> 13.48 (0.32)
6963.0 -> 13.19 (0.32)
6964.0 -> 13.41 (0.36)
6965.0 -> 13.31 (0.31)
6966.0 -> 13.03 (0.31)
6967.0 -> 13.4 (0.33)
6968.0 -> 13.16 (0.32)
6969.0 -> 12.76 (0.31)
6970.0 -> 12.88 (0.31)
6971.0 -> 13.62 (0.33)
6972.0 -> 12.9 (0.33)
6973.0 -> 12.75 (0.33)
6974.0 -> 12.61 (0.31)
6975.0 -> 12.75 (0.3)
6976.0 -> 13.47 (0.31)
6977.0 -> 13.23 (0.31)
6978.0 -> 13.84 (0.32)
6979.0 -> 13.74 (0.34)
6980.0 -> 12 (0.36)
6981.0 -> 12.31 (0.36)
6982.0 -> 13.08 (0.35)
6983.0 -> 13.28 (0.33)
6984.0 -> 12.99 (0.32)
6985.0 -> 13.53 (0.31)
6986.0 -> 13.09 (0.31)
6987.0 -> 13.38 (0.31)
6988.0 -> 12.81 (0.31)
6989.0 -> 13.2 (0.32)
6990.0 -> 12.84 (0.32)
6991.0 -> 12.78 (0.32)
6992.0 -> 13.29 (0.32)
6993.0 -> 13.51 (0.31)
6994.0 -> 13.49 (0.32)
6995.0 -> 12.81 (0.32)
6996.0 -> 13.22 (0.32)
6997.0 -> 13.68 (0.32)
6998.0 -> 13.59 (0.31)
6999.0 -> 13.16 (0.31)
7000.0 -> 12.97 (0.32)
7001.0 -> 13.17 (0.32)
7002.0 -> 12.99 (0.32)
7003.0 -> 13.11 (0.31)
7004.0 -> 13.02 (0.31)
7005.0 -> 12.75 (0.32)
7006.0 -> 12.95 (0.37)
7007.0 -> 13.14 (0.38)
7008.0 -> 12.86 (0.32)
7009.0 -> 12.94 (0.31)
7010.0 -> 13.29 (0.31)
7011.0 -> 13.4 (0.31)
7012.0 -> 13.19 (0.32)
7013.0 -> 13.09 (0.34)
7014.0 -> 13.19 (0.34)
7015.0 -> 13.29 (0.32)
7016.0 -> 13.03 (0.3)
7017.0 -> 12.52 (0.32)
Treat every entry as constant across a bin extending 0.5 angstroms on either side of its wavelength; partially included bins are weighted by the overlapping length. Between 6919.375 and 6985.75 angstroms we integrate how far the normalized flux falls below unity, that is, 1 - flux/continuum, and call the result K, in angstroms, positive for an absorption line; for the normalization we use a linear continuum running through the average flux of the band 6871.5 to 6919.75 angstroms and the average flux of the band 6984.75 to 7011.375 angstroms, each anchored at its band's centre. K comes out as 0.2 angstroms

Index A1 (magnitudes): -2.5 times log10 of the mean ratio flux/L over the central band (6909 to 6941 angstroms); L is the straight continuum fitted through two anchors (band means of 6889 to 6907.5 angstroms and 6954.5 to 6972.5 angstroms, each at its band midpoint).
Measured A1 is 0.02 mag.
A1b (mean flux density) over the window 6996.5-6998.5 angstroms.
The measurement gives 13.6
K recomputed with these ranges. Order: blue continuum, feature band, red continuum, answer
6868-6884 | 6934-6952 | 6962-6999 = 0.1 angstroms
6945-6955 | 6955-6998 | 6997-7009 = -0.2 angstroms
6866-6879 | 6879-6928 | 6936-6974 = 0.4 angstroms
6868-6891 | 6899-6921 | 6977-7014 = 0.0 angstroms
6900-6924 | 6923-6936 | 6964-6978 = 0.2 angstroms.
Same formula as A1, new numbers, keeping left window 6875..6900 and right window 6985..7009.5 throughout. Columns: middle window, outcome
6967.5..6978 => 0.01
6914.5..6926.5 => 0.01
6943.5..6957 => 0.00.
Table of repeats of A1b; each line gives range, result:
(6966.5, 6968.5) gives 13.3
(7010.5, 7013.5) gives 13.2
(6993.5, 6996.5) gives 13.2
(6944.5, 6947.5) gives 13.1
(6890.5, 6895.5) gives 13.3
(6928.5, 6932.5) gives 13.3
